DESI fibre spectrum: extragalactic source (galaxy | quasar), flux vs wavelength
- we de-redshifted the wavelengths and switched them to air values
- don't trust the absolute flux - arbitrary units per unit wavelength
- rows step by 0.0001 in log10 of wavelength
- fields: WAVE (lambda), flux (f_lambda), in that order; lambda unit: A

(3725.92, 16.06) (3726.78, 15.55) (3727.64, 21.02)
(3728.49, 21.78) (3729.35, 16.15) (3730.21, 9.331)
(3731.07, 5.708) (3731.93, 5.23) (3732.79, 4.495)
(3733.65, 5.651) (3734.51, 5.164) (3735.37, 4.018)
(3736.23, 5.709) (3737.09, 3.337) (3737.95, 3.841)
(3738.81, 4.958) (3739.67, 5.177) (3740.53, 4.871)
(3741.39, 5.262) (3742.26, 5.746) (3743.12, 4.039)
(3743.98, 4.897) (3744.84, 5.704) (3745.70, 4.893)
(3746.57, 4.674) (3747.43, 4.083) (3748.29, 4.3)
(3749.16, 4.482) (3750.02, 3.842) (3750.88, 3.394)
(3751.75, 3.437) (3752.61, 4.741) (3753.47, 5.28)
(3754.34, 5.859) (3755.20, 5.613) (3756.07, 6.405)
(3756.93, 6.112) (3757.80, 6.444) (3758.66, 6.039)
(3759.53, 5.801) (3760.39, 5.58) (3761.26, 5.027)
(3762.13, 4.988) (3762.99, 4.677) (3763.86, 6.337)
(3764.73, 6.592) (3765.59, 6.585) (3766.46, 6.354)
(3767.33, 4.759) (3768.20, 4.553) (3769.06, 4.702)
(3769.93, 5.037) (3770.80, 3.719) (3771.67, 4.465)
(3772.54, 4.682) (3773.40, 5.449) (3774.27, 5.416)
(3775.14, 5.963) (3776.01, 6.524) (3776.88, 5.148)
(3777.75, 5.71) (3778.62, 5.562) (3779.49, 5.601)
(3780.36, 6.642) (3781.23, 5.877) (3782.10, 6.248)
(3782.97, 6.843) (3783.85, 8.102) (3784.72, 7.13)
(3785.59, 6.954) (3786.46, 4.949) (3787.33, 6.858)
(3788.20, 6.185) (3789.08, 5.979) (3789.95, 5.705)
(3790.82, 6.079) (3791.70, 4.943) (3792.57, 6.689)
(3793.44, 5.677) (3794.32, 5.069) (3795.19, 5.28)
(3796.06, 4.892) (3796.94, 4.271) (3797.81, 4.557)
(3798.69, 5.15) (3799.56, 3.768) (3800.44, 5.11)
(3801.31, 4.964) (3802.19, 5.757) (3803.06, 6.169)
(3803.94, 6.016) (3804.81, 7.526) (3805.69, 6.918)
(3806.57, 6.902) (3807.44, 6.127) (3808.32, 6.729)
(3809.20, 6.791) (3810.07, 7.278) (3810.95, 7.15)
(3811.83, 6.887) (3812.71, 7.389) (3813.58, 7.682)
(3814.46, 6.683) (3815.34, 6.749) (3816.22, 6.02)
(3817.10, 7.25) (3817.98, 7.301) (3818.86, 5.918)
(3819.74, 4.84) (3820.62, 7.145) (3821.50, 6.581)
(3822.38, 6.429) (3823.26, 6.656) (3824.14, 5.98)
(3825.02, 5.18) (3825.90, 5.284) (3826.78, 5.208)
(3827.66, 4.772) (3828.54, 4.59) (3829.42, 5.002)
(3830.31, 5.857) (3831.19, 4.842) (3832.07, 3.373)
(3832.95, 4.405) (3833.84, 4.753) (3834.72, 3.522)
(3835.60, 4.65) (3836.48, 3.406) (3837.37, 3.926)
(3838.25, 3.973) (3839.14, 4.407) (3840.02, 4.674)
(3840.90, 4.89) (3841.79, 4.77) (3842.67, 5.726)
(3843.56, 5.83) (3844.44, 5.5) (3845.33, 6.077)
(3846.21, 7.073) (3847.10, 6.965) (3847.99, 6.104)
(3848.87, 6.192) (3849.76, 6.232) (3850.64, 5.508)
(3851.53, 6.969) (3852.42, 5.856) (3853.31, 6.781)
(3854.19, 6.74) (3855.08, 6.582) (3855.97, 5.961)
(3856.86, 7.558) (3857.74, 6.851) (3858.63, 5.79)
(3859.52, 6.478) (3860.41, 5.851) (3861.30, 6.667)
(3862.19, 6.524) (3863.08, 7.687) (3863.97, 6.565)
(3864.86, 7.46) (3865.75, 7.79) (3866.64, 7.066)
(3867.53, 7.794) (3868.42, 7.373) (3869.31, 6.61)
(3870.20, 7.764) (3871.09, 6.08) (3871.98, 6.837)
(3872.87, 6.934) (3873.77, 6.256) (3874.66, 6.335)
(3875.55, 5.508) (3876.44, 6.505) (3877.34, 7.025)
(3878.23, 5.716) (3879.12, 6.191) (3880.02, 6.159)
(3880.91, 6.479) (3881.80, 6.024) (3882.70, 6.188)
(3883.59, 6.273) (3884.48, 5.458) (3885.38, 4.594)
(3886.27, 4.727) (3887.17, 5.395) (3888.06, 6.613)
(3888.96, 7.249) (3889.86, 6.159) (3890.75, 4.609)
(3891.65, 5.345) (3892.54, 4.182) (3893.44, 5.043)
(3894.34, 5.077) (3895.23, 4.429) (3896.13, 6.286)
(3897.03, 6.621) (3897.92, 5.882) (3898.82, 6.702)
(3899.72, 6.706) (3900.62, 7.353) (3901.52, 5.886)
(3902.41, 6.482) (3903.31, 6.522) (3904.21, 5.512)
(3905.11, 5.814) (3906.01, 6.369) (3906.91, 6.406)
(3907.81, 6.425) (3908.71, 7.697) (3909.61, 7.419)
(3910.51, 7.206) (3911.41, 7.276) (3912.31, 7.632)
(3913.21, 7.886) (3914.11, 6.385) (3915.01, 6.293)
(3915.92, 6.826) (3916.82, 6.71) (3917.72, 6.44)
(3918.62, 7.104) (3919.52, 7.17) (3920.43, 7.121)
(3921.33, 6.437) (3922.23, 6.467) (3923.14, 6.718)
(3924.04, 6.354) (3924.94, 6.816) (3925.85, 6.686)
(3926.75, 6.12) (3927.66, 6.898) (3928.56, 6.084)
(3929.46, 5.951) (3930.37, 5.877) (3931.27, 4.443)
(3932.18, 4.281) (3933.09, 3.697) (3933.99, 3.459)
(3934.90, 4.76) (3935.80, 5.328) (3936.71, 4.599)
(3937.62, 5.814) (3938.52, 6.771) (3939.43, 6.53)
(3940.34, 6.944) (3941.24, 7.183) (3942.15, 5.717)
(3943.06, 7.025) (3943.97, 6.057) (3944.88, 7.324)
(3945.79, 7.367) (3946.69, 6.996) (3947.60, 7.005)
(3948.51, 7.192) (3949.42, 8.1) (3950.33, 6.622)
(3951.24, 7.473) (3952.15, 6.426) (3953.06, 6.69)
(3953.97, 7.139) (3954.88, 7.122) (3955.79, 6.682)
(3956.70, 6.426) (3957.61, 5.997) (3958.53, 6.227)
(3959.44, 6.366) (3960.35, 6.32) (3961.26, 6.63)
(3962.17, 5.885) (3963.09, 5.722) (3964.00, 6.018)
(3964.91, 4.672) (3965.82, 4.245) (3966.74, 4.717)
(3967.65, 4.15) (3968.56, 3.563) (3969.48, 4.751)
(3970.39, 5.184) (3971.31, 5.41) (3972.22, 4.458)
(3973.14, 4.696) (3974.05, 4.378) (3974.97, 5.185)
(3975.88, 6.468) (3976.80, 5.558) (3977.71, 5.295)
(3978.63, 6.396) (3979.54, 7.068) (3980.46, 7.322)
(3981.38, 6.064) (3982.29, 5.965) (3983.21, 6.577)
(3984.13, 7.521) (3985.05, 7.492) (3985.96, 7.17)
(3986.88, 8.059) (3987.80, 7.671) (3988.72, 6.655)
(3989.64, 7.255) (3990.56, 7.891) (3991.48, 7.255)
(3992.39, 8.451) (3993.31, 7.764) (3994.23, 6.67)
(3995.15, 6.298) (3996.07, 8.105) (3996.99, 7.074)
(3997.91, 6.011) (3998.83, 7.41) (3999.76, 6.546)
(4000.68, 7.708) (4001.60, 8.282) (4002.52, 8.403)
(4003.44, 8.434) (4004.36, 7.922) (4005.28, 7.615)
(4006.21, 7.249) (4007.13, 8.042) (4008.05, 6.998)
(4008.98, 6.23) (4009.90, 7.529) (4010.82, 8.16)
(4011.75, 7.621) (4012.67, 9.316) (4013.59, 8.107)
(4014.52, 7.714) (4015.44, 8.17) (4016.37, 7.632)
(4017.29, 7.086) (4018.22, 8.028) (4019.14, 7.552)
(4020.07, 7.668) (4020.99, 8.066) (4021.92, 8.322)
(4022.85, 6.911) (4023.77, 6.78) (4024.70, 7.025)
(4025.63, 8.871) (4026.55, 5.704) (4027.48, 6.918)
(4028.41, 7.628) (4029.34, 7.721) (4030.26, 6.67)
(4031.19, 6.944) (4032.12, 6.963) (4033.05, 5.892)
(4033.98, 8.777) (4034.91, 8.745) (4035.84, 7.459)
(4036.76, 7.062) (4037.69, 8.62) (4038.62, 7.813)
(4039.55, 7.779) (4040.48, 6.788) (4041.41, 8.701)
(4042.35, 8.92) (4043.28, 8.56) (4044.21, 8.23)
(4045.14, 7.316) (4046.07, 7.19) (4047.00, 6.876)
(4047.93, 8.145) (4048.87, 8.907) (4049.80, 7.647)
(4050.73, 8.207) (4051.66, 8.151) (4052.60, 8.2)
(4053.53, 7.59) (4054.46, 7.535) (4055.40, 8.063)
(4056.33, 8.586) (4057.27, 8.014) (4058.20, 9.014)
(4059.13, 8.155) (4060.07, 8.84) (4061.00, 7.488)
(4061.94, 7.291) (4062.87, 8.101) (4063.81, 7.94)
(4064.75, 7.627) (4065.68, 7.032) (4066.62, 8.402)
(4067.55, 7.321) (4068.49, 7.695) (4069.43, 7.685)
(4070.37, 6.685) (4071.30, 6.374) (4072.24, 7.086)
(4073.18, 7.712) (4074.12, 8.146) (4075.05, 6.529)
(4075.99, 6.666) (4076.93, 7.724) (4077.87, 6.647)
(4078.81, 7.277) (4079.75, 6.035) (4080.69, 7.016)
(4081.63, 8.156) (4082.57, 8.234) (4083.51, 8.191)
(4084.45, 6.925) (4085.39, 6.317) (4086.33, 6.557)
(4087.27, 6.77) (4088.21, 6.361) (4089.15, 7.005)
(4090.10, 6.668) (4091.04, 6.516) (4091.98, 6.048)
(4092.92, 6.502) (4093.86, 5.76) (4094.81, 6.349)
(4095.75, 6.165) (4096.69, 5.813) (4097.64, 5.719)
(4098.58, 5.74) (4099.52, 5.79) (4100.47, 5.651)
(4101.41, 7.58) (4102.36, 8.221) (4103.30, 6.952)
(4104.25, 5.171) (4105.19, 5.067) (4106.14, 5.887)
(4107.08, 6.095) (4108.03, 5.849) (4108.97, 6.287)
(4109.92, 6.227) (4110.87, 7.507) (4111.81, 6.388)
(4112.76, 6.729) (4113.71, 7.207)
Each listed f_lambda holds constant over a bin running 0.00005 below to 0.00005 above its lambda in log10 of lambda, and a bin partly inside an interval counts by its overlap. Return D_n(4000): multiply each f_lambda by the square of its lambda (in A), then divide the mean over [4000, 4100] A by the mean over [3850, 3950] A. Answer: 1.27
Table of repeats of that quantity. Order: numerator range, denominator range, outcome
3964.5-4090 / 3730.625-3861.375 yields 1.45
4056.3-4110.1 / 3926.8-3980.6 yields 1.25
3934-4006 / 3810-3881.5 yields 1.13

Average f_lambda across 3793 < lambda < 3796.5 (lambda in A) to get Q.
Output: 5.23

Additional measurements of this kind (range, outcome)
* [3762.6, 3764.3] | 5.51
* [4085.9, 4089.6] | 6.68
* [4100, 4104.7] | 6.72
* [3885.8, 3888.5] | 5.58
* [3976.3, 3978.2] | 5.45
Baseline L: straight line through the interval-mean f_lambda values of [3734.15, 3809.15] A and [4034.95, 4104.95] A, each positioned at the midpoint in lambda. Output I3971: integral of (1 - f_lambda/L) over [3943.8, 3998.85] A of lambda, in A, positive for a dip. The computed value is 2.5 A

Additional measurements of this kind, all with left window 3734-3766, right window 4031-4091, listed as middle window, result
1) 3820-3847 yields 2.7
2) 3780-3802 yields -1.4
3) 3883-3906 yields 1.6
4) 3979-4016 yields -2.0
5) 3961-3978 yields 4.4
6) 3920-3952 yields 1.7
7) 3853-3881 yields -3.1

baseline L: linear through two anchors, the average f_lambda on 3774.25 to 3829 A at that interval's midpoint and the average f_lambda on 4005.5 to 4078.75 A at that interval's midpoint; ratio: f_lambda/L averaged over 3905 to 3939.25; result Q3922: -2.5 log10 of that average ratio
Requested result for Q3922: 0.10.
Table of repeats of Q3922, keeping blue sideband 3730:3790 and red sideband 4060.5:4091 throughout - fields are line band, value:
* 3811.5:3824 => -0.162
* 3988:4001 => -0.072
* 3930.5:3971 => 0.098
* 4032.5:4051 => -0.123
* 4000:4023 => -0.138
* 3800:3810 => -0.117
